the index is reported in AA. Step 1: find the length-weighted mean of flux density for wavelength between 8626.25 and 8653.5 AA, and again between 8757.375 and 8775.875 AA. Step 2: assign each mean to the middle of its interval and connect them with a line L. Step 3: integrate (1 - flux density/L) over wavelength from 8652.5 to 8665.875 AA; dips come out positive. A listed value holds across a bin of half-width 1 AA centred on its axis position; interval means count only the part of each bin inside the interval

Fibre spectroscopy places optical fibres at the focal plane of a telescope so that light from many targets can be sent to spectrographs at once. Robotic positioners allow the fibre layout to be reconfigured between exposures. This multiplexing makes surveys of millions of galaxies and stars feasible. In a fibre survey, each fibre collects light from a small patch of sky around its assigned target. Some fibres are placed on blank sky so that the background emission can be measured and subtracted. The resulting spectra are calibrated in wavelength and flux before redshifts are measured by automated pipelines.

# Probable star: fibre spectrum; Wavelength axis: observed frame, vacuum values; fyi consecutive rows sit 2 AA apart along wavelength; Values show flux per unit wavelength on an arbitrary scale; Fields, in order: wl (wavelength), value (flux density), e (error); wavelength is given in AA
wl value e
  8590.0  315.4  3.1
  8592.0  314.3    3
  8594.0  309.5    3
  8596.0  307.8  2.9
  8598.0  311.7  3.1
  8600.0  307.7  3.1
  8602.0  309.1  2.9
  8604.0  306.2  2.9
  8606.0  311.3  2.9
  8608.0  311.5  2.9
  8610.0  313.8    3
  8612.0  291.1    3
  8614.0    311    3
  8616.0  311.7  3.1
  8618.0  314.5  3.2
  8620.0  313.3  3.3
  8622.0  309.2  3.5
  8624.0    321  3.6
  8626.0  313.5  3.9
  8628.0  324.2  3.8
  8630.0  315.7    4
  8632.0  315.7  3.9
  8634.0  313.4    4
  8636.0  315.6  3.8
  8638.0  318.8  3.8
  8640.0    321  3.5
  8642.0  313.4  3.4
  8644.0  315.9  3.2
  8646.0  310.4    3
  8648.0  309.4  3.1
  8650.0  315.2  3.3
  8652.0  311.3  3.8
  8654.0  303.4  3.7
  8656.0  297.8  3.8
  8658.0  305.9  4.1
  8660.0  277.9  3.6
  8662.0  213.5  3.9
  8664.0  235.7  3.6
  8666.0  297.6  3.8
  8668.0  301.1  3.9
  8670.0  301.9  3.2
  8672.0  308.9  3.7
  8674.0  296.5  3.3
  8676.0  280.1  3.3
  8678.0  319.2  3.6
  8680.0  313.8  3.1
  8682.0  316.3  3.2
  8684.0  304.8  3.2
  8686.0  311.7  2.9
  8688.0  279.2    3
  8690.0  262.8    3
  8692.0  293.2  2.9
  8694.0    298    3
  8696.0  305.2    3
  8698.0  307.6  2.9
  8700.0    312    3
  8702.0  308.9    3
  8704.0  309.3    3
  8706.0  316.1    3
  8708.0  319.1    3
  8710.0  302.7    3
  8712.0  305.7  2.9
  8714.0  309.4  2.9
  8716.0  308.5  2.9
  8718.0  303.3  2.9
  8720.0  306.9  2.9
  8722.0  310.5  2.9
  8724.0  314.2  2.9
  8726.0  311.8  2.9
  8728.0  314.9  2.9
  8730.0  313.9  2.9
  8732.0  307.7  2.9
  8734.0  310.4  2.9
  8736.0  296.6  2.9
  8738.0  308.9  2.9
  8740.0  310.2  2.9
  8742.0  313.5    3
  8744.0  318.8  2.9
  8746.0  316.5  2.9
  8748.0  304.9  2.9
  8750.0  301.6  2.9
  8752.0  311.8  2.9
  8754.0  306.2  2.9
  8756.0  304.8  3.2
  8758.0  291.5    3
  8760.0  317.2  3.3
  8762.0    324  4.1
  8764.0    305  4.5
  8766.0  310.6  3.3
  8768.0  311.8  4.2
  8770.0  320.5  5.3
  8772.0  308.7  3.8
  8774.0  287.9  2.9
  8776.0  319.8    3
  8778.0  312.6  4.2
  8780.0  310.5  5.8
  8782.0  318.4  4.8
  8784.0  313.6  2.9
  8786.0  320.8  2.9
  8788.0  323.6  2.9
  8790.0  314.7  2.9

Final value 1.7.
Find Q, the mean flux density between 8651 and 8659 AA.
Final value 305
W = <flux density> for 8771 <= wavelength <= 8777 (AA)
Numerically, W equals 305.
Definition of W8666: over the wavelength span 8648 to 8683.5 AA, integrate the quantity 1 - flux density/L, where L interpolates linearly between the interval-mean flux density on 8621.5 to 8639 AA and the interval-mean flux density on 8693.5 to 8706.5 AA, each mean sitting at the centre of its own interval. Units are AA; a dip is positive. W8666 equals 2.0 AA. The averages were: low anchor 317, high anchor 308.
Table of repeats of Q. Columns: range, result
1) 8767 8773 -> 314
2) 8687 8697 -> 288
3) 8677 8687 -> 313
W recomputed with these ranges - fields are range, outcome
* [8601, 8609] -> 310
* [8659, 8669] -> 265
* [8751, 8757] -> 308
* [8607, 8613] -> 305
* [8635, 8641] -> 318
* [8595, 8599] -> 310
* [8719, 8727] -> 311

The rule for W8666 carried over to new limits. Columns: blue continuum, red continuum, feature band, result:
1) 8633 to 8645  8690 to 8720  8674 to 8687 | 0.12 AA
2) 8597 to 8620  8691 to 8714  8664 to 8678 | 0.59 AA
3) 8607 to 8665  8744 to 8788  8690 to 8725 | 0.21 AA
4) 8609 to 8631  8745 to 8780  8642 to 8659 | 0.16 AA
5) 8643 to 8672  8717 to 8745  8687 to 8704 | 0.30 AA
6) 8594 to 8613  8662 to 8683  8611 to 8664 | -0.89 AA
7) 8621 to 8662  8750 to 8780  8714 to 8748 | -0.11 AA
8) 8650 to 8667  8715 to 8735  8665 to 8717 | -1.32 AA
